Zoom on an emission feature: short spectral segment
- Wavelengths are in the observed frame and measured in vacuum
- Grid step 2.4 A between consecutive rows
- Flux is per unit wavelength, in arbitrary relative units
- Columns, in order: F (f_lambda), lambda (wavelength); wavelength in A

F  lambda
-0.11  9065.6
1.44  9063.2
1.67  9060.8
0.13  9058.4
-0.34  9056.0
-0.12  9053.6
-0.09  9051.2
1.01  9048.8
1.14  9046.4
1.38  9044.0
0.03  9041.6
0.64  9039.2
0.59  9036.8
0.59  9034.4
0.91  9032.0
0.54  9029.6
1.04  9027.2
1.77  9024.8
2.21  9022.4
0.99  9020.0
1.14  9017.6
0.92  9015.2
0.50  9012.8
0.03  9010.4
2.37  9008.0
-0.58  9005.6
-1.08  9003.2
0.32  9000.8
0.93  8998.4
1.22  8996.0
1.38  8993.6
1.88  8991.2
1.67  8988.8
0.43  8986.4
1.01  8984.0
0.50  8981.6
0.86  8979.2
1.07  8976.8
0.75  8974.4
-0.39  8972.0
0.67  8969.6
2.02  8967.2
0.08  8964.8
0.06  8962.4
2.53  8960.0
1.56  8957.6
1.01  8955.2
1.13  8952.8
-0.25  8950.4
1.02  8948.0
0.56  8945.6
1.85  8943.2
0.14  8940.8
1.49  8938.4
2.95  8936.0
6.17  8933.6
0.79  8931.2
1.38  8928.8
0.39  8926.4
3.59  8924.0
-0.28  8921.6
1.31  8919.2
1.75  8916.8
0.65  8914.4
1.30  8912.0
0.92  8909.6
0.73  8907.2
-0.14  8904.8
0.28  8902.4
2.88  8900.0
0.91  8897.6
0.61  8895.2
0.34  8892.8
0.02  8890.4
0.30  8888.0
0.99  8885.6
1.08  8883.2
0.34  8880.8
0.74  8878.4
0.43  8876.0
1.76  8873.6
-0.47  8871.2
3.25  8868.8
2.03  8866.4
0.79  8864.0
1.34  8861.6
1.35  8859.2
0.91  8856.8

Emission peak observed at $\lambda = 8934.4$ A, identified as [O III] 5007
